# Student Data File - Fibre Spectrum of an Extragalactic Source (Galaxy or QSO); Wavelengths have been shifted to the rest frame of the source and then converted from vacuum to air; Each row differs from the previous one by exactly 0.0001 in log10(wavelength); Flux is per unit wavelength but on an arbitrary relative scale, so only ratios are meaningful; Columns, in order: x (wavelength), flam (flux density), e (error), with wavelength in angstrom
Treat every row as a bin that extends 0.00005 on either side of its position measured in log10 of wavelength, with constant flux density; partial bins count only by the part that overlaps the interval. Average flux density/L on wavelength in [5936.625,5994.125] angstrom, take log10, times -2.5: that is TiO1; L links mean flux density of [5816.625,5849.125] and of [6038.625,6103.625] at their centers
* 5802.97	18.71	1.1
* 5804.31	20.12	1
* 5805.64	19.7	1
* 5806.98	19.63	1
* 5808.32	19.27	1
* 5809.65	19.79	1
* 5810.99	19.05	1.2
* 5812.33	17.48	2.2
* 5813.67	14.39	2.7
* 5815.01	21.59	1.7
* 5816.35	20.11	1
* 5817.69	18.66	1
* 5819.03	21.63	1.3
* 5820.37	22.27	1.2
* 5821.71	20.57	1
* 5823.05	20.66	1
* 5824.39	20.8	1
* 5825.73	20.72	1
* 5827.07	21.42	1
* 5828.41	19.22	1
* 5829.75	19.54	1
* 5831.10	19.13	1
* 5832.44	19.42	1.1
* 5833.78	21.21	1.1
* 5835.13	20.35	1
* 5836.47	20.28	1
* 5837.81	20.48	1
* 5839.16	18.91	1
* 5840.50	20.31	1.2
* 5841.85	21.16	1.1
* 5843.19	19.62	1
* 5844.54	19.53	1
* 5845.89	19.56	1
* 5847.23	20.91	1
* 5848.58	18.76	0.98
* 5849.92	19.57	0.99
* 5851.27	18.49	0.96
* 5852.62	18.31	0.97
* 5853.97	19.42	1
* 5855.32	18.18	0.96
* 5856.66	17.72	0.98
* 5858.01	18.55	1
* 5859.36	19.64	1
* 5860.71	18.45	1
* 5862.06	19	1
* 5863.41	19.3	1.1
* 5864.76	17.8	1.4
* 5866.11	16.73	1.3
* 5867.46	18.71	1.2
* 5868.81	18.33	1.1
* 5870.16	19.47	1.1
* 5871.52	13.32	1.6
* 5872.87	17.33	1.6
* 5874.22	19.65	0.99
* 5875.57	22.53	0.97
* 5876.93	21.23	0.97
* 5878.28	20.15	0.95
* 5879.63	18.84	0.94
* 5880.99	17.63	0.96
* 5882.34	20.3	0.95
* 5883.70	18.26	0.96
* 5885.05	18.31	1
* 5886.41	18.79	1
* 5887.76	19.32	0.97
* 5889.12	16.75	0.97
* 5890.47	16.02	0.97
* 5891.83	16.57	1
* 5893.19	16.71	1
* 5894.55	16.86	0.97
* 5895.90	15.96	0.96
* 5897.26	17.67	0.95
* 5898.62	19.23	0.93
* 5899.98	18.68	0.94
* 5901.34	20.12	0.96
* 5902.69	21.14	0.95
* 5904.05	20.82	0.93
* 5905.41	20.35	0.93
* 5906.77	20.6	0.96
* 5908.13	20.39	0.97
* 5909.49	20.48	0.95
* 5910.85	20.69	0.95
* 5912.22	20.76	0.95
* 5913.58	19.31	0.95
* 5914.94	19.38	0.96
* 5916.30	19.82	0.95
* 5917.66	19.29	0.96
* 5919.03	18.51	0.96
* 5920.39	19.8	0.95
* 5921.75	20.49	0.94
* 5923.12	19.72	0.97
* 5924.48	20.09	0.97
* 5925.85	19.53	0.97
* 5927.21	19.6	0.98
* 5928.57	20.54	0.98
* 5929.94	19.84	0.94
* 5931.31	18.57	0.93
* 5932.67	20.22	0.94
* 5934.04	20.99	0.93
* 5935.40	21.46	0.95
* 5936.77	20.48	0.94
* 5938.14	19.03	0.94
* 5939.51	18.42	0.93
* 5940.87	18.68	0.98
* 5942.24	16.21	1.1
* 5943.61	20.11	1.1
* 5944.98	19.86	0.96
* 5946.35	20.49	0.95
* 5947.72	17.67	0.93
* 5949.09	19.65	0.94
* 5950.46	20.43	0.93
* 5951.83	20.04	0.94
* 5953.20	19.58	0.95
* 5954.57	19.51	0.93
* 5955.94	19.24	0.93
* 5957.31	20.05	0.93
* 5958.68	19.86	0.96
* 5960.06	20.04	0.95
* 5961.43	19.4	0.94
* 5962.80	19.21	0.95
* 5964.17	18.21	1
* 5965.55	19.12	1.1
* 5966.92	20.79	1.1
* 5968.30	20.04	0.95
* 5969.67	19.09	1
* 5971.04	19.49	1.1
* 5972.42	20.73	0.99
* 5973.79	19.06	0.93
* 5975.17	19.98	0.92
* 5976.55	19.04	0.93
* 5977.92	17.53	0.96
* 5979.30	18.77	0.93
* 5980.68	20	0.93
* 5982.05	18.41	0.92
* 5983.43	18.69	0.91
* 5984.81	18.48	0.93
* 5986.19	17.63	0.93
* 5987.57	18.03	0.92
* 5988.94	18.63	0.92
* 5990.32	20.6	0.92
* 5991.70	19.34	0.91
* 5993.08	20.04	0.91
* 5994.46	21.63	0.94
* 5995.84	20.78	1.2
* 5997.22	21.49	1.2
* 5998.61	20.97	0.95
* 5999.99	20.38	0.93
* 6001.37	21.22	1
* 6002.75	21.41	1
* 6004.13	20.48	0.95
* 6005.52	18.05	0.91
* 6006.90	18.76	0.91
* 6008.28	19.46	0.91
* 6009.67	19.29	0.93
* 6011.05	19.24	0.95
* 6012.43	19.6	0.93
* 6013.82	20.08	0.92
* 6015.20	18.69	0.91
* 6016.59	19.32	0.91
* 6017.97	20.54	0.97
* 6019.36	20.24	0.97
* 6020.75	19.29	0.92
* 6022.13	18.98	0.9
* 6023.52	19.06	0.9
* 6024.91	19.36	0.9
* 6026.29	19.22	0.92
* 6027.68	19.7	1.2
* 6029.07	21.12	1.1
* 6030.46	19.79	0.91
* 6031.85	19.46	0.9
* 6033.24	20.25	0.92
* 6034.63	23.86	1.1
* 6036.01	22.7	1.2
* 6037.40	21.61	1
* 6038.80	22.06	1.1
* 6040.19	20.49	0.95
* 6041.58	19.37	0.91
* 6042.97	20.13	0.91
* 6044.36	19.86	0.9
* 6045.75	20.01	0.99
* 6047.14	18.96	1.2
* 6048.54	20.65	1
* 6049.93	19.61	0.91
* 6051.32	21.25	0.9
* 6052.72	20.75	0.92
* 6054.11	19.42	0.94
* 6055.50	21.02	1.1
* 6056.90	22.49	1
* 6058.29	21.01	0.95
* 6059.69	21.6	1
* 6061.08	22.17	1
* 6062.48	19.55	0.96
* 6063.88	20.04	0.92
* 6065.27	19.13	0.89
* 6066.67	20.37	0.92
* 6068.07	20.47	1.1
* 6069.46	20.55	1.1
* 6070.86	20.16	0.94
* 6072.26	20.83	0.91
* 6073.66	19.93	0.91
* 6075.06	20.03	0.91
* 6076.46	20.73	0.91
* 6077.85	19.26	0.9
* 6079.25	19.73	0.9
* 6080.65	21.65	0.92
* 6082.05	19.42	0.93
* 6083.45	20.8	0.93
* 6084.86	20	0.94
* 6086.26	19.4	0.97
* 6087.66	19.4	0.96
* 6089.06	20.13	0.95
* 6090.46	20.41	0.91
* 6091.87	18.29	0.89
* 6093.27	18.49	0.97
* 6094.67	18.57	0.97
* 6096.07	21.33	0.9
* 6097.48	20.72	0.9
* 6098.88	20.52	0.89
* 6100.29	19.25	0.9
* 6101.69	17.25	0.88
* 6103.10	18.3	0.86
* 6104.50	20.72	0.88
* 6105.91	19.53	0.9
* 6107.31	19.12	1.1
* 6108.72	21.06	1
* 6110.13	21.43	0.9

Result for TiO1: 0.05 mag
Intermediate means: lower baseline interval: 20.2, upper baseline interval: 20.1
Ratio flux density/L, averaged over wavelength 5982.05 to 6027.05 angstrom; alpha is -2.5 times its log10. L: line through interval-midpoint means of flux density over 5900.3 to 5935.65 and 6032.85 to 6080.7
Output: 0.04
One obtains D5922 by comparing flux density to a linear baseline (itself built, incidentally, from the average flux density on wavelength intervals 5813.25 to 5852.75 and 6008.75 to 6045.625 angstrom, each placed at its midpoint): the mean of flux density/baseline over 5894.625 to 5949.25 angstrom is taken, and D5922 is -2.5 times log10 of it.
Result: 0.025 mag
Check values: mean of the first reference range 20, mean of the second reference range 20.1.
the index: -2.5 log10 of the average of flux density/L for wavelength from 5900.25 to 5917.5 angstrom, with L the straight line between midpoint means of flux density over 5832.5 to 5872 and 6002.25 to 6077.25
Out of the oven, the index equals -0.05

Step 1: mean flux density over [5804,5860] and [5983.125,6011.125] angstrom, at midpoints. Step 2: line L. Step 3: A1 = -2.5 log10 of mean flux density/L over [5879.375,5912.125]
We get 0.05 mag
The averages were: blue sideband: 19.7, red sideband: 19.8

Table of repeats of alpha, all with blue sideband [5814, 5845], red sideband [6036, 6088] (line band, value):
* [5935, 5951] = 0.06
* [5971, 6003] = 0.04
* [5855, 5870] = 0.10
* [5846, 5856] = 0.06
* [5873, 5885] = 0.04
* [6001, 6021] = 0.04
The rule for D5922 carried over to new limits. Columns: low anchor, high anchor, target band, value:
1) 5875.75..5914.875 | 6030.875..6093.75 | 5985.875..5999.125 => -0.01 mag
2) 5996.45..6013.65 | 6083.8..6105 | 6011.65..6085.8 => -0.03 mag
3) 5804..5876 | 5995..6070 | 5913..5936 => 0.00 mag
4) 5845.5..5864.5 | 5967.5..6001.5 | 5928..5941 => -0.03 mag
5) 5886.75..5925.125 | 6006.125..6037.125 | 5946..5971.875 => 0.00 mag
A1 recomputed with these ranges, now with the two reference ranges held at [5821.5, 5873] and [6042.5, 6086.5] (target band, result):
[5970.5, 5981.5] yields 0.033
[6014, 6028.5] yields 0.036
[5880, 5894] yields 0.093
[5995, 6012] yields -0.005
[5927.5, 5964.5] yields 0.011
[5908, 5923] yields -0.015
